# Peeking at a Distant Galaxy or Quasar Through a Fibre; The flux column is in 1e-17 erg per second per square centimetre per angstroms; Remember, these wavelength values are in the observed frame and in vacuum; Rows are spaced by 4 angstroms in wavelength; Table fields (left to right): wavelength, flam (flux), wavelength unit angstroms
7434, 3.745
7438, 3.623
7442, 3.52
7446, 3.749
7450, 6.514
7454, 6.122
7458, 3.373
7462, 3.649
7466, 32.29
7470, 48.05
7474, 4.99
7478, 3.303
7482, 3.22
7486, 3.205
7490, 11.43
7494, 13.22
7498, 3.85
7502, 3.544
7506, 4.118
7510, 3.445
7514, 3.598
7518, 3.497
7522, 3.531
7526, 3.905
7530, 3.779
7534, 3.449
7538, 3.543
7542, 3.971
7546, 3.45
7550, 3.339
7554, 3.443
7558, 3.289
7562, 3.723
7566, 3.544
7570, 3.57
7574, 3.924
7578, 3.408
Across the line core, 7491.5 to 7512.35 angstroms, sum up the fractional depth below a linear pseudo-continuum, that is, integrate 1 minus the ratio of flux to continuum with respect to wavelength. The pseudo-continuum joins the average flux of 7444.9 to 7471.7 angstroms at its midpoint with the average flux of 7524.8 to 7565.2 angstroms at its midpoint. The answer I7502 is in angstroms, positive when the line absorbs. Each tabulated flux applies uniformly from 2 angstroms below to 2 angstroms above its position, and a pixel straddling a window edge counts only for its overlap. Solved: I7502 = 8.2 angstroms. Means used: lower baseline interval 14.8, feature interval 5.74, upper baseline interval 3.58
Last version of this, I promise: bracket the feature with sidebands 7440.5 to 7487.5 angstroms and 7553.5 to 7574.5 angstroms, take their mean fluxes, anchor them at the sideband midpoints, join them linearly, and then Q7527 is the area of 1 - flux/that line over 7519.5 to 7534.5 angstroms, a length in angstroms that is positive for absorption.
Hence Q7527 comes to 5.9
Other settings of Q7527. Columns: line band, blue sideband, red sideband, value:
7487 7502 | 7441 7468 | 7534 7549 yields -4.4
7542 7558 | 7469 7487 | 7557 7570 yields 4.2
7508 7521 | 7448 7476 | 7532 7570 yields 7.4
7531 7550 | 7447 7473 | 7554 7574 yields 8.1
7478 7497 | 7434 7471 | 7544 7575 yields 2.7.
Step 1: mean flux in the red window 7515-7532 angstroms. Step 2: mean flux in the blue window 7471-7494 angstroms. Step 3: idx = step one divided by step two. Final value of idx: 0.47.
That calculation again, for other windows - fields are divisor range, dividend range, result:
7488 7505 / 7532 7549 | 0.46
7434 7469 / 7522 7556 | 0.41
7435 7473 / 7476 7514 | 0.45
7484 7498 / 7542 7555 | 0.41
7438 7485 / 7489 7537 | 0.48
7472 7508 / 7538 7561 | 0.62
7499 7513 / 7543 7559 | 0.92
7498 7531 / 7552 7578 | 0.97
